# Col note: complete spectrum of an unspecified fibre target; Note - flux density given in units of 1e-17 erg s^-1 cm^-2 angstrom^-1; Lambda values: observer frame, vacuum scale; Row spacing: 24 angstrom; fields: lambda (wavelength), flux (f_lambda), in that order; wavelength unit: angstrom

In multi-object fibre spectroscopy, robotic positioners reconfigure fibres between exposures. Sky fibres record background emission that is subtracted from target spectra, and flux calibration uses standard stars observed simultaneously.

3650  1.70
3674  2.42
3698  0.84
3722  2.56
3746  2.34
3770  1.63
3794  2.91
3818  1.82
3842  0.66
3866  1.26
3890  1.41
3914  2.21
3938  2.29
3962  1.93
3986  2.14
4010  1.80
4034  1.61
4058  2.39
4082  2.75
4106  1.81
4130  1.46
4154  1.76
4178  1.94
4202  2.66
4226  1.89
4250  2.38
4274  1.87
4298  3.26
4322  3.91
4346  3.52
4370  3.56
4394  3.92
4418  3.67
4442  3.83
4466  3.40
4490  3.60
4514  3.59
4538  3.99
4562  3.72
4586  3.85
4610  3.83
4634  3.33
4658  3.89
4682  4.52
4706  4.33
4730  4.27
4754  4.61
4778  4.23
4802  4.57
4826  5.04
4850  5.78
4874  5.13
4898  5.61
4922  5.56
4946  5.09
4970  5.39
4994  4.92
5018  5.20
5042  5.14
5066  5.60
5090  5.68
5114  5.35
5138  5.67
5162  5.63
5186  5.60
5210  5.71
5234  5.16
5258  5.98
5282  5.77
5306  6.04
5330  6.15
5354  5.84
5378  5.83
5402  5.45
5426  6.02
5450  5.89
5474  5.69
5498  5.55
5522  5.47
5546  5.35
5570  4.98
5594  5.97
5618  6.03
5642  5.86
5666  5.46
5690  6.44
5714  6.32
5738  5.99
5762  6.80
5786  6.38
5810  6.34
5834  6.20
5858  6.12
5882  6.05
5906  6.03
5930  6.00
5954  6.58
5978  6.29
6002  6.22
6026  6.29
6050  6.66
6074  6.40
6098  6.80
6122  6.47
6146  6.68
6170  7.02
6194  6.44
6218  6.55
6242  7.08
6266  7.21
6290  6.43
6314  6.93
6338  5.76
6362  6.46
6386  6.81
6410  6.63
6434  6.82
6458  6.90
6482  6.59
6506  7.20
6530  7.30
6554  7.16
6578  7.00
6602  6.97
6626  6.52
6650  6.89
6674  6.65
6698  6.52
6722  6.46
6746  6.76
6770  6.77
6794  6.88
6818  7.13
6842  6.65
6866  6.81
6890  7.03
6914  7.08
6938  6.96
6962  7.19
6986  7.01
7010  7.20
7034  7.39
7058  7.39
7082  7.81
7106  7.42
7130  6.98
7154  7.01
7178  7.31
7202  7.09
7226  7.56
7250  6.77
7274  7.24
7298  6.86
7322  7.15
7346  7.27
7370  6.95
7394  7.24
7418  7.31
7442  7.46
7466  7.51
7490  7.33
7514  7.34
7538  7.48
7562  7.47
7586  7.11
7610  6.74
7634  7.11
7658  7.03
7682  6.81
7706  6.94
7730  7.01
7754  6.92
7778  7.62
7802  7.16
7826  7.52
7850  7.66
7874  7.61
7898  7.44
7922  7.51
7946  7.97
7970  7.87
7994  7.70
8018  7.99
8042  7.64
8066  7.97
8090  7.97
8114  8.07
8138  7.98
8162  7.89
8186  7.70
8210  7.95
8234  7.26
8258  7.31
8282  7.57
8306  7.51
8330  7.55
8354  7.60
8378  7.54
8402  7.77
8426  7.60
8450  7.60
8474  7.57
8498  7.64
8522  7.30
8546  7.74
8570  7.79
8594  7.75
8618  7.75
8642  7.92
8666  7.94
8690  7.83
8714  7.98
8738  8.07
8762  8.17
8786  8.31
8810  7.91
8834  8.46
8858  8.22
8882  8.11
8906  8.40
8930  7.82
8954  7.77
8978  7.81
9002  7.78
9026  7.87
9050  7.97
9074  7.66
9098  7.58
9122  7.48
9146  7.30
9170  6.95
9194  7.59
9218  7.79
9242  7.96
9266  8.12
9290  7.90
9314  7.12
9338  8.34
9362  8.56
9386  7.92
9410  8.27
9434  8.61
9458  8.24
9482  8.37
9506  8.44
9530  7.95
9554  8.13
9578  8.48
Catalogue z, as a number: 0.074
